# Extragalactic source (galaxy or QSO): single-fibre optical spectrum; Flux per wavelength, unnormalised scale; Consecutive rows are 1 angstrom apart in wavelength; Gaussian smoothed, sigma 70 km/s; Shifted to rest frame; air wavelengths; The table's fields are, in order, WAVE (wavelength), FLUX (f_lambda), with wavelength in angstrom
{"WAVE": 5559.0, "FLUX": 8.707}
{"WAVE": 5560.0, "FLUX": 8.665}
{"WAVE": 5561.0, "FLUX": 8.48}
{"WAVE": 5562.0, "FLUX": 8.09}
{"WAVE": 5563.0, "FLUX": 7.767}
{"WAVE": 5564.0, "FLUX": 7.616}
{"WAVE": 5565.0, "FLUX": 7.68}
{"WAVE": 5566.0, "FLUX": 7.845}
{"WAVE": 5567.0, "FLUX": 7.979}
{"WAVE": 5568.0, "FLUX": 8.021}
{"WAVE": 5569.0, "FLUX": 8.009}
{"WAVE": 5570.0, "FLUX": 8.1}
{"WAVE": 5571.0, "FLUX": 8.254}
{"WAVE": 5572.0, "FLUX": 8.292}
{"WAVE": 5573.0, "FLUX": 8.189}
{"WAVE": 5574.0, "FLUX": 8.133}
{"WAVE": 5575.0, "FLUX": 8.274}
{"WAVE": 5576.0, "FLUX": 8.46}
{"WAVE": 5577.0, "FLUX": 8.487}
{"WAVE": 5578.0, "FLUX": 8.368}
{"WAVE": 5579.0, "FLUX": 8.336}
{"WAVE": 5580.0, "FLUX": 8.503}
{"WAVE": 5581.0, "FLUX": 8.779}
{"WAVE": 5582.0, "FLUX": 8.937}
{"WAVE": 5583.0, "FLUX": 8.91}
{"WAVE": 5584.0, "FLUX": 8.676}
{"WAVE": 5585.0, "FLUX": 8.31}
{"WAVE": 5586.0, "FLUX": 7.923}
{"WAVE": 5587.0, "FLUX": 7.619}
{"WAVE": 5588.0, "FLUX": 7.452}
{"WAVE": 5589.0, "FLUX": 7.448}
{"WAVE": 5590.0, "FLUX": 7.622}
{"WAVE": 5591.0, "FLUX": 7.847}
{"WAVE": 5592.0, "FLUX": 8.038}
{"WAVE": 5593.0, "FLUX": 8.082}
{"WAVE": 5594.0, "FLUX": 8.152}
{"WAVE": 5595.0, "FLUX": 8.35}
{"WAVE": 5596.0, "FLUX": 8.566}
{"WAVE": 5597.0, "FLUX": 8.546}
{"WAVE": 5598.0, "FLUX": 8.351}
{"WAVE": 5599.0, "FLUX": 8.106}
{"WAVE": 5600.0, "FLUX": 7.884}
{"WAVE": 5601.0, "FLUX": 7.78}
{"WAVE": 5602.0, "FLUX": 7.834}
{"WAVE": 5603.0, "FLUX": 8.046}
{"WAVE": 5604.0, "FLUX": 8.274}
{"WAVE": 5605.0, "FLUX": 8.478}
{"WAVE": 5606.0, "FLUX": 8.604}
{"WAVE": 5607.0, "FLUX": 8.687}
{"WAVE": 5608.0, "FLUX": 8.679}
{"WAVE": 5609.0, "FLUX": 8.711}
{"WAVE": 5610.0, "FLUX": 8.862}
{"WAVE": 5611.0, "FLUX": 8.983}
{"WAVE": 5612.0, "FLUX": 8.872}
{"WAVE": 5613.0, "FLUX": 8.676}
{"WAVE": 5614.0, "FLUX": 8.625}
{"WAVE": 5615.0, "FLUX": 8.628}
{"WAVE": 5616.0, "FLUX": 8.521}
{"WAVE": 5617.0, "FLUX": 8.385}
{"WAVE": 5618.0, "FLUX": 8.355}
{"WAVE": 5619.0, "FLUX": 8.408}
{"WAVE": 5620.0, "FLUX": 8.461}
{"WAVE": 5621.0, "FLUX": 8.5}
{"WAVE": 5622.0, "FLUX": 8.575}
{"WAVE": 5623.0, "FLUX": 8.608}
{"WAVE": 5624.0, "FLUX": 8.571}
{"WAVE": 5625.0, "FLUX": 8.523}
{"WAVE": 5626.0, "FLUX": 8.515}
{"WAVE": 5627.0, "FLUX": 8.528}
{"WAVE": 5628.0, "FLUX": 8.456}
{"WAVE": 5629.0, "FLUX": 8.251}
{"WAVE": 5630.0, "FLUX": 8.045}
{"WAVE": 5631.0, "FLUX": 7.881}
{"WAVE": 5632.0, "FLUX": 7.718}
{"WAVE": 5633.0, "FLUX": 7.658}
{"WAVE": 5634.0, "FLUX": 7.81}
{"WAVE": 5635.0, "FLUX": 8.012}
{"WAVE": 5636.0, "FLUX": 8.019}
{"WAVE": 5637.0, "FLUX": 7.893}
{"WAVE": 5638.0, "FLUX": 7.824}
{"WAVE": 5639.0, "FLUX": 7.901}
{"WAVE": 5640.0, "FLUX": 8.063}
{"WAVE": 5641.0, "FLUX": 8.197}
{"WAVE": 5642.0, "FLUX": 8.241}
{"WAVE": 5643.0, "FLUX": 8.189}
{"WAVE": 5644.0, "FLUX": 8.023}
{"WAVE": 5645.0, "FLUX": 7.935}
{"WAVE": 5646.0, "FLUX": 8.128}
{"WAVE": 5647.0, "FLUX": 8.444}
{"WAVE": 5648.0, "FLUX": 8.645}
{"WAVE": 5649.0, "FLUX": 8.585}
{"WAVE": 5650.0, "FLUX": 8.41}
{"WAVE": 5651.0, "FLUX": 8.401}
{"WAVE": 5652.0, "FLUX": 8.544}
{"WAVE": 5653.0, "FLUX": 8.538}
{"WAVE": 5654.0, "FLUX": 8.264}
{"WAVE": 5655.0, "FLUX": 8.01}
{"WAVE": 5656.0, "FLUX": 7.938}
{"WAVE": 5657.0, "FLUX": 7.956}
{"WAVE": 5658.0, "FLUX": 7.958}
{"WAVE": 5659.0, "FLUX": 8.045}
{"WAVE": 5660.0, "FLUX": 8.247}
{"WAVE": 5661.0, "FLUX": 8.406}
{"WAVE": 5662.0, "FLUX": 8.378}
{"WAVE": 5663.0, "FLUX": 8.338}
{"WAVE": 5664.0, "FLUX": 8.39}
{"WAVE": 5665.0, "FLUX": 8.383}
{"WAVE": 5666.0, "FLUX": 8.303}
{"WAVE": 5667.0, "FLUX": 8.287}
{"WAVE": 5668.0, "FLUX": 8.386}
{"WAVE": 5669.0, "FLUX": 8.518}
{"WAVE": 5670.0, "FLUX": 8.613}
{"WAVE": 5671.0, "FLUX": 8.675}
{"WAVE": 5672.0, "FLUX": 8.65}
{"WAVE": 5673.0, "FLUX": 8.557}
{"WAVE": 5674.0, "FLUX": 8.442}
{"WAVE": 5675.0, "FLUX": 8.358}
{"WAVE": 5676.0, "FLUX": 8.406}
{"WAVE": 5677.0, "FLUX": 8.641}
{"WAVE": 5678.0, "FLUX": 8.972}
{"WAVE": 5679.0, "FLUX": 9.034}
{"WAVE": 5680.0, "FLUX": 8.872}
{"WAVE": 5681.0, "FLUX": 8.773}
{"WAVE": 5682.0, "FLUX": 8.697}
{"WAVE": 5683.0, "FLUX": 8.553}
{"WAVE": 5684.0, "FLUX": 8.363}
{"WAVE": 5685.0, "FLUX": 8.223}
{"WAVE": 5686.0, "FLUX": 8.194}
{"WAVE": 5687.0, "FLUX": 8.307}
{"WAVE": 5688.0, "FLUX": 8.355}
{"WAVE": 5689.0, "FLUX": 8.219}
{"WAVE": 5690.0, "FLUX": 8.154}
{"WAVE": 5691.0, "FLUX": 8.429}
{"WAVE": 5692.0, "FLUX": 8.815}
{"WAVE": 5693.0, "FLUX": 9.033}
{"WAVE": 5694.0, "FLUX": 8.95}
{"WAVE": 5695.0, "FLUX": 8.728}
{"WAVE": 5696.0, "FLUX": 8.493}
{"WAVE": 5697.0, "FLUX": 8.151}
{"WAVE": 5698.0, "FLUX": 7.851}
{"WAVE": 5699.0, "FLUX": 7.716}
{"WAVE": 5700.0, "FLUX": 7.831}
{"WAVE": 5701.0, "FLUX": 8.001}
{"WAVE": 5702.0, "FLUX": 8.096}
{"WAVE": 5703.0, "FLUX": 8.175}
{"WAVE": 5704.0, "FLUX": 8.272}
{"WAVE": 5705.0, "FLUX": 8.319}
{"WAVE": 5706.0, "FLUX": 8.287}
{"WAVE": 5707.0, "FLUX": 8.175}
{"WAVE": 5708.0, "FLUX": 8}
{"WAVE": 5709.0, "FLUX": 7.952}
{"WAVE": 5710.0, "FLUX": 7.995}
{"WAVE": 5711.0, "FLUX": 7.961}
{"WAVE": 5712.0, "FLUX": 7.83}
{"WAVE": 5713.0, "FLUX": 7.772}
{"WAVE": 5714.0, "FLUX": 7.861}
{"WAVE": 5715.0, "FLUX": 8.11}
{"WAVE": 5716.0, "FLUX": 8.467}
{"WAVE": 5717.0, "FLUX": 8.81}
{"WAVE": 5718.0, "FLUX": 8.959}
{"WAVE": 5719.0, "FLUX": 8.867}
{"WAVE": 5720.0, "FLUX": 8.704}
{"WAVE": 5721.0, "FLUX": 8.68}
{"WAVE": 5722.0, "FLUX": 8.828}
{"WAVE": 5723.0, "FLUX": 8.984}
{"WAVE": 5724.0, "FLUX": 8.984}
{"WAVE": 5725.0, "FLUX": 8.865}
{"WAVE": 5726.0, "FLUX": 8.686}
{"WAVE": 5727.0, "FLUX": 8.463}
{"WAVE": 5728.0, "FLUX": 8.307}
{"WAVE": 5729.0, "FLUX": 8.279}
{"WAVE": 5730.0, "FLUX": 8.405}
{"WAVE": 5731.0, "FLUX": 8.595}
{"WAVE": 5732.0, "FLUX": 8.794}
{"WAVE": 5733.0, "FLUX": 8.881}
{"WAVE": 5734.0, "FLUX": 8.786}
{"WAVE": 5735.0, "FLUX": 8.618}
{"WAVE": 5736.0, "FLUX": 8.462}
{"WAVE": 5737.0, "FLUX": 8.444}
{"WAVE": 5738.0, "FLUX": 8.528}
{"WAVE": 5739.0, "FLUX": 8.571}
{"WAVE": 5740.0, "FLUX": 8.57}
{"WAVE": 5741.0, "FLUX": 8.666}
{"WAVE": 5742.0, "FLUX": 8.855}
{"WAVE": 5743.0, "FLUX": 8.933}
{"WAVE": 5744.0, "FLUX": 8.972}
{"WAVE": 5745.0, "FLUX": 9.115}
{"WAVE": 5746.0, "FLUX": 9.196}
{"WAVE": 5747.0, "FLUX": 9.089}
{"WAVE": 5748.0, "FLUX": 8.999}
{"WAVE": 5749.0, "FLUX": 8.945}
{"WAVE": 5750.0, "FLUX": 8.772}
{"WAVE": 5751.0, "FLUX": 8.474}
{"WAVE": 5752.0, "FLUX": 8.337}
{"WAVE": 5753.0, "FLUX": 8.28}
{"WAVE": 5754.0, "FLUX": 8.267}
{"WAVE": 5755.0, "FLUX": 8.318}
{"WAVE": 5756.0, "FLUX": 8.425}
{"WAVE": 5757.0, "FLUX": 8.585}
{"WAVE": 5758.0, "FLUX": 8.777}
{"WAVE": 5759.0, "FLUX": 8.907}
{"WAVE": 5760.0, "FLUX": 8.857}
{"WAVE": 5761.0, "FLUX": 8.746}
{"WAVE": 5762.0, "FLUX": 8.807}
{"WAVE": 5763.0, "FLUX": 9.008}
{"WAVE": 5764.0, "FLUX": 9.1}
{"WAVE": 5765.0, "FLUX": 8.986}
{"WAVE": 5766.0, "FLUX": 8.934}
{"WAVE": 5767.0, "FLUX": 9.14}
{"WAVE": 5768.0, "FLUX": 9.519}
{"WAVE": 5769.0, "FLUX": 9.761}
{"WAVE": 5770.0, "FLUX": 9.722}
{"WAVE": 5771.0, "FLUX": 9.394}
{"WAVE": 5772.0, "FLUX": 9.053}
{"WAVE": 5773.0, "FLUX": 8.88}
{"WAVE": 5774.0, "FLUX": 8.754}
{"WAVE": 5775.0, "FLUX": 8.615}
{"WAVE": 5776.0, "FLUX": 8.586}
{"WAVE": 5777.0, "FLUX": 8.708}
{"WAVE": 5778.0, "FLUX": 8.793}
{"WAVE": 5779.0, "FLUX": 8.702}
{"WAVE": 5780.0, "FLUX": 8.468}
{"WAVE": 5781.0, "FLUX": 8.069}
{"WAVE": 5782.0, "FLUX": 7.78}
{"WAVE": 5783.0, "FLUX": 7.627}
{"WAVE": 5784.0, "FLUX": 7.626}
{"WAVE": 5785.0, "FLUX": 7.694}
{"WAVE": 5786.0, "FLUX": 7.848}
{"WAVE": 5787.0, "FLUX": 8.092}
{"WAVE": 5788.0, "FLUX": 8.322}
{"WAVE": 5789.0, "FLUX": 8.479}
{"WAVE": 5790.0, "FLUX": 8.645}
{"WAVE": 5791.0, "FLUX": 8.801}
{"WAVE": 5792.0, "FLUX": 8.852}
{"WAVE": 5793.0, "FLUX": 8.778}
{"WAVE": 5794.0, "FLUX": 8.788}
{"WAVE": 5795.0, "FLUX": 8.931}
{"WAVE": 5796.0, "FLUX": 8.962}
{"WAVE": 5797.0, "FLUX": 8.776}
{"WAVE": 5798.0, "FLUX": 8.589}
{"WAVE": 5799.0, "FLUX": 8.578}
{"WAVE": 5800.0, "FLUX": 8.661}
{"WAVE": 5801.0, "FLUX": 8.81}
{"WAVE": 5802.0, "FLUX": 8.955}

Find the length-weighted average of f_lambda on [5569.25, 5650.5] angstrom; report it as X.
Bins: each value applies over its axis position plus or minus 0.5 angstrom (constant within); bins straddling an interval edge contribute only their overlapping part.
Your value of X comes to 8.28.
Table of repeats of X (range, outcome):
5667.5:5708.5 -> 8.42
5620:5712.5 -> 8.3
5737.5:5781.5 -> 8.82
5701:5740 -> 8.44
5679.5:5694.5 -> 8.53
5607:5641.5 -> 8.35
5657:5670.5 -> 8.31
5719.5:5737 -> 8.66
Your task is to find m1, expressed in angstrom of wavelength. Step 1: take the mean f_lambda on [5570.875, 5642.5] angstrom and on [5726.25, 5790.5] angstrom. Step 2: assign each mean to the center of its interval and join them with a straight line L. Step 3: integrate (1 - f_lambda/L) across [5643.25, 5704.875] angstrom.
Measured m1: 0.6 angstrom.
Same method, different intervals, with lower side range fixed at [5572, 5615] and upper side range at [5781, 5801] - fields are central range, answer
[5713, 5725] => -0.36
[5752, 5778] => -1.46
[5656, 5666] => 0.16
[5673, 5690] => -0.31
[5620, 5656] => 0.51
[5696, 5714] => 0.74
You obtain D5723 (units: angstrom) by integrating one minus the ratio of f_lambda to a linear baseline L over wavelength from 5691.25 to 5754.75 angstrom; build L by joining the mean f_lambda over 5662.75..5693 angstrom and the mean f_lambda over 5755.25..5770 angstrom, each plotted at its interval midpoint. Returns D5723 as 1.9 angstrom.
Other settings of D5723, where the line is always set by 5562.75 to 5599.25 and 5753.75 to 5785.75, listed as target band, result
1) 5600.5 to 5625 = -0.7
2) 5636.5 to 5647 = 0.4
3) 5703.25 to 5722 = 0.5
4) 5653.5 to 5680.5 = 0.0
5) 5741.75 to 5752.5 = -0.3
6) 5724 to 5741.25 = 0.0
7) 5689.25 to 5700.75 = 0.2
